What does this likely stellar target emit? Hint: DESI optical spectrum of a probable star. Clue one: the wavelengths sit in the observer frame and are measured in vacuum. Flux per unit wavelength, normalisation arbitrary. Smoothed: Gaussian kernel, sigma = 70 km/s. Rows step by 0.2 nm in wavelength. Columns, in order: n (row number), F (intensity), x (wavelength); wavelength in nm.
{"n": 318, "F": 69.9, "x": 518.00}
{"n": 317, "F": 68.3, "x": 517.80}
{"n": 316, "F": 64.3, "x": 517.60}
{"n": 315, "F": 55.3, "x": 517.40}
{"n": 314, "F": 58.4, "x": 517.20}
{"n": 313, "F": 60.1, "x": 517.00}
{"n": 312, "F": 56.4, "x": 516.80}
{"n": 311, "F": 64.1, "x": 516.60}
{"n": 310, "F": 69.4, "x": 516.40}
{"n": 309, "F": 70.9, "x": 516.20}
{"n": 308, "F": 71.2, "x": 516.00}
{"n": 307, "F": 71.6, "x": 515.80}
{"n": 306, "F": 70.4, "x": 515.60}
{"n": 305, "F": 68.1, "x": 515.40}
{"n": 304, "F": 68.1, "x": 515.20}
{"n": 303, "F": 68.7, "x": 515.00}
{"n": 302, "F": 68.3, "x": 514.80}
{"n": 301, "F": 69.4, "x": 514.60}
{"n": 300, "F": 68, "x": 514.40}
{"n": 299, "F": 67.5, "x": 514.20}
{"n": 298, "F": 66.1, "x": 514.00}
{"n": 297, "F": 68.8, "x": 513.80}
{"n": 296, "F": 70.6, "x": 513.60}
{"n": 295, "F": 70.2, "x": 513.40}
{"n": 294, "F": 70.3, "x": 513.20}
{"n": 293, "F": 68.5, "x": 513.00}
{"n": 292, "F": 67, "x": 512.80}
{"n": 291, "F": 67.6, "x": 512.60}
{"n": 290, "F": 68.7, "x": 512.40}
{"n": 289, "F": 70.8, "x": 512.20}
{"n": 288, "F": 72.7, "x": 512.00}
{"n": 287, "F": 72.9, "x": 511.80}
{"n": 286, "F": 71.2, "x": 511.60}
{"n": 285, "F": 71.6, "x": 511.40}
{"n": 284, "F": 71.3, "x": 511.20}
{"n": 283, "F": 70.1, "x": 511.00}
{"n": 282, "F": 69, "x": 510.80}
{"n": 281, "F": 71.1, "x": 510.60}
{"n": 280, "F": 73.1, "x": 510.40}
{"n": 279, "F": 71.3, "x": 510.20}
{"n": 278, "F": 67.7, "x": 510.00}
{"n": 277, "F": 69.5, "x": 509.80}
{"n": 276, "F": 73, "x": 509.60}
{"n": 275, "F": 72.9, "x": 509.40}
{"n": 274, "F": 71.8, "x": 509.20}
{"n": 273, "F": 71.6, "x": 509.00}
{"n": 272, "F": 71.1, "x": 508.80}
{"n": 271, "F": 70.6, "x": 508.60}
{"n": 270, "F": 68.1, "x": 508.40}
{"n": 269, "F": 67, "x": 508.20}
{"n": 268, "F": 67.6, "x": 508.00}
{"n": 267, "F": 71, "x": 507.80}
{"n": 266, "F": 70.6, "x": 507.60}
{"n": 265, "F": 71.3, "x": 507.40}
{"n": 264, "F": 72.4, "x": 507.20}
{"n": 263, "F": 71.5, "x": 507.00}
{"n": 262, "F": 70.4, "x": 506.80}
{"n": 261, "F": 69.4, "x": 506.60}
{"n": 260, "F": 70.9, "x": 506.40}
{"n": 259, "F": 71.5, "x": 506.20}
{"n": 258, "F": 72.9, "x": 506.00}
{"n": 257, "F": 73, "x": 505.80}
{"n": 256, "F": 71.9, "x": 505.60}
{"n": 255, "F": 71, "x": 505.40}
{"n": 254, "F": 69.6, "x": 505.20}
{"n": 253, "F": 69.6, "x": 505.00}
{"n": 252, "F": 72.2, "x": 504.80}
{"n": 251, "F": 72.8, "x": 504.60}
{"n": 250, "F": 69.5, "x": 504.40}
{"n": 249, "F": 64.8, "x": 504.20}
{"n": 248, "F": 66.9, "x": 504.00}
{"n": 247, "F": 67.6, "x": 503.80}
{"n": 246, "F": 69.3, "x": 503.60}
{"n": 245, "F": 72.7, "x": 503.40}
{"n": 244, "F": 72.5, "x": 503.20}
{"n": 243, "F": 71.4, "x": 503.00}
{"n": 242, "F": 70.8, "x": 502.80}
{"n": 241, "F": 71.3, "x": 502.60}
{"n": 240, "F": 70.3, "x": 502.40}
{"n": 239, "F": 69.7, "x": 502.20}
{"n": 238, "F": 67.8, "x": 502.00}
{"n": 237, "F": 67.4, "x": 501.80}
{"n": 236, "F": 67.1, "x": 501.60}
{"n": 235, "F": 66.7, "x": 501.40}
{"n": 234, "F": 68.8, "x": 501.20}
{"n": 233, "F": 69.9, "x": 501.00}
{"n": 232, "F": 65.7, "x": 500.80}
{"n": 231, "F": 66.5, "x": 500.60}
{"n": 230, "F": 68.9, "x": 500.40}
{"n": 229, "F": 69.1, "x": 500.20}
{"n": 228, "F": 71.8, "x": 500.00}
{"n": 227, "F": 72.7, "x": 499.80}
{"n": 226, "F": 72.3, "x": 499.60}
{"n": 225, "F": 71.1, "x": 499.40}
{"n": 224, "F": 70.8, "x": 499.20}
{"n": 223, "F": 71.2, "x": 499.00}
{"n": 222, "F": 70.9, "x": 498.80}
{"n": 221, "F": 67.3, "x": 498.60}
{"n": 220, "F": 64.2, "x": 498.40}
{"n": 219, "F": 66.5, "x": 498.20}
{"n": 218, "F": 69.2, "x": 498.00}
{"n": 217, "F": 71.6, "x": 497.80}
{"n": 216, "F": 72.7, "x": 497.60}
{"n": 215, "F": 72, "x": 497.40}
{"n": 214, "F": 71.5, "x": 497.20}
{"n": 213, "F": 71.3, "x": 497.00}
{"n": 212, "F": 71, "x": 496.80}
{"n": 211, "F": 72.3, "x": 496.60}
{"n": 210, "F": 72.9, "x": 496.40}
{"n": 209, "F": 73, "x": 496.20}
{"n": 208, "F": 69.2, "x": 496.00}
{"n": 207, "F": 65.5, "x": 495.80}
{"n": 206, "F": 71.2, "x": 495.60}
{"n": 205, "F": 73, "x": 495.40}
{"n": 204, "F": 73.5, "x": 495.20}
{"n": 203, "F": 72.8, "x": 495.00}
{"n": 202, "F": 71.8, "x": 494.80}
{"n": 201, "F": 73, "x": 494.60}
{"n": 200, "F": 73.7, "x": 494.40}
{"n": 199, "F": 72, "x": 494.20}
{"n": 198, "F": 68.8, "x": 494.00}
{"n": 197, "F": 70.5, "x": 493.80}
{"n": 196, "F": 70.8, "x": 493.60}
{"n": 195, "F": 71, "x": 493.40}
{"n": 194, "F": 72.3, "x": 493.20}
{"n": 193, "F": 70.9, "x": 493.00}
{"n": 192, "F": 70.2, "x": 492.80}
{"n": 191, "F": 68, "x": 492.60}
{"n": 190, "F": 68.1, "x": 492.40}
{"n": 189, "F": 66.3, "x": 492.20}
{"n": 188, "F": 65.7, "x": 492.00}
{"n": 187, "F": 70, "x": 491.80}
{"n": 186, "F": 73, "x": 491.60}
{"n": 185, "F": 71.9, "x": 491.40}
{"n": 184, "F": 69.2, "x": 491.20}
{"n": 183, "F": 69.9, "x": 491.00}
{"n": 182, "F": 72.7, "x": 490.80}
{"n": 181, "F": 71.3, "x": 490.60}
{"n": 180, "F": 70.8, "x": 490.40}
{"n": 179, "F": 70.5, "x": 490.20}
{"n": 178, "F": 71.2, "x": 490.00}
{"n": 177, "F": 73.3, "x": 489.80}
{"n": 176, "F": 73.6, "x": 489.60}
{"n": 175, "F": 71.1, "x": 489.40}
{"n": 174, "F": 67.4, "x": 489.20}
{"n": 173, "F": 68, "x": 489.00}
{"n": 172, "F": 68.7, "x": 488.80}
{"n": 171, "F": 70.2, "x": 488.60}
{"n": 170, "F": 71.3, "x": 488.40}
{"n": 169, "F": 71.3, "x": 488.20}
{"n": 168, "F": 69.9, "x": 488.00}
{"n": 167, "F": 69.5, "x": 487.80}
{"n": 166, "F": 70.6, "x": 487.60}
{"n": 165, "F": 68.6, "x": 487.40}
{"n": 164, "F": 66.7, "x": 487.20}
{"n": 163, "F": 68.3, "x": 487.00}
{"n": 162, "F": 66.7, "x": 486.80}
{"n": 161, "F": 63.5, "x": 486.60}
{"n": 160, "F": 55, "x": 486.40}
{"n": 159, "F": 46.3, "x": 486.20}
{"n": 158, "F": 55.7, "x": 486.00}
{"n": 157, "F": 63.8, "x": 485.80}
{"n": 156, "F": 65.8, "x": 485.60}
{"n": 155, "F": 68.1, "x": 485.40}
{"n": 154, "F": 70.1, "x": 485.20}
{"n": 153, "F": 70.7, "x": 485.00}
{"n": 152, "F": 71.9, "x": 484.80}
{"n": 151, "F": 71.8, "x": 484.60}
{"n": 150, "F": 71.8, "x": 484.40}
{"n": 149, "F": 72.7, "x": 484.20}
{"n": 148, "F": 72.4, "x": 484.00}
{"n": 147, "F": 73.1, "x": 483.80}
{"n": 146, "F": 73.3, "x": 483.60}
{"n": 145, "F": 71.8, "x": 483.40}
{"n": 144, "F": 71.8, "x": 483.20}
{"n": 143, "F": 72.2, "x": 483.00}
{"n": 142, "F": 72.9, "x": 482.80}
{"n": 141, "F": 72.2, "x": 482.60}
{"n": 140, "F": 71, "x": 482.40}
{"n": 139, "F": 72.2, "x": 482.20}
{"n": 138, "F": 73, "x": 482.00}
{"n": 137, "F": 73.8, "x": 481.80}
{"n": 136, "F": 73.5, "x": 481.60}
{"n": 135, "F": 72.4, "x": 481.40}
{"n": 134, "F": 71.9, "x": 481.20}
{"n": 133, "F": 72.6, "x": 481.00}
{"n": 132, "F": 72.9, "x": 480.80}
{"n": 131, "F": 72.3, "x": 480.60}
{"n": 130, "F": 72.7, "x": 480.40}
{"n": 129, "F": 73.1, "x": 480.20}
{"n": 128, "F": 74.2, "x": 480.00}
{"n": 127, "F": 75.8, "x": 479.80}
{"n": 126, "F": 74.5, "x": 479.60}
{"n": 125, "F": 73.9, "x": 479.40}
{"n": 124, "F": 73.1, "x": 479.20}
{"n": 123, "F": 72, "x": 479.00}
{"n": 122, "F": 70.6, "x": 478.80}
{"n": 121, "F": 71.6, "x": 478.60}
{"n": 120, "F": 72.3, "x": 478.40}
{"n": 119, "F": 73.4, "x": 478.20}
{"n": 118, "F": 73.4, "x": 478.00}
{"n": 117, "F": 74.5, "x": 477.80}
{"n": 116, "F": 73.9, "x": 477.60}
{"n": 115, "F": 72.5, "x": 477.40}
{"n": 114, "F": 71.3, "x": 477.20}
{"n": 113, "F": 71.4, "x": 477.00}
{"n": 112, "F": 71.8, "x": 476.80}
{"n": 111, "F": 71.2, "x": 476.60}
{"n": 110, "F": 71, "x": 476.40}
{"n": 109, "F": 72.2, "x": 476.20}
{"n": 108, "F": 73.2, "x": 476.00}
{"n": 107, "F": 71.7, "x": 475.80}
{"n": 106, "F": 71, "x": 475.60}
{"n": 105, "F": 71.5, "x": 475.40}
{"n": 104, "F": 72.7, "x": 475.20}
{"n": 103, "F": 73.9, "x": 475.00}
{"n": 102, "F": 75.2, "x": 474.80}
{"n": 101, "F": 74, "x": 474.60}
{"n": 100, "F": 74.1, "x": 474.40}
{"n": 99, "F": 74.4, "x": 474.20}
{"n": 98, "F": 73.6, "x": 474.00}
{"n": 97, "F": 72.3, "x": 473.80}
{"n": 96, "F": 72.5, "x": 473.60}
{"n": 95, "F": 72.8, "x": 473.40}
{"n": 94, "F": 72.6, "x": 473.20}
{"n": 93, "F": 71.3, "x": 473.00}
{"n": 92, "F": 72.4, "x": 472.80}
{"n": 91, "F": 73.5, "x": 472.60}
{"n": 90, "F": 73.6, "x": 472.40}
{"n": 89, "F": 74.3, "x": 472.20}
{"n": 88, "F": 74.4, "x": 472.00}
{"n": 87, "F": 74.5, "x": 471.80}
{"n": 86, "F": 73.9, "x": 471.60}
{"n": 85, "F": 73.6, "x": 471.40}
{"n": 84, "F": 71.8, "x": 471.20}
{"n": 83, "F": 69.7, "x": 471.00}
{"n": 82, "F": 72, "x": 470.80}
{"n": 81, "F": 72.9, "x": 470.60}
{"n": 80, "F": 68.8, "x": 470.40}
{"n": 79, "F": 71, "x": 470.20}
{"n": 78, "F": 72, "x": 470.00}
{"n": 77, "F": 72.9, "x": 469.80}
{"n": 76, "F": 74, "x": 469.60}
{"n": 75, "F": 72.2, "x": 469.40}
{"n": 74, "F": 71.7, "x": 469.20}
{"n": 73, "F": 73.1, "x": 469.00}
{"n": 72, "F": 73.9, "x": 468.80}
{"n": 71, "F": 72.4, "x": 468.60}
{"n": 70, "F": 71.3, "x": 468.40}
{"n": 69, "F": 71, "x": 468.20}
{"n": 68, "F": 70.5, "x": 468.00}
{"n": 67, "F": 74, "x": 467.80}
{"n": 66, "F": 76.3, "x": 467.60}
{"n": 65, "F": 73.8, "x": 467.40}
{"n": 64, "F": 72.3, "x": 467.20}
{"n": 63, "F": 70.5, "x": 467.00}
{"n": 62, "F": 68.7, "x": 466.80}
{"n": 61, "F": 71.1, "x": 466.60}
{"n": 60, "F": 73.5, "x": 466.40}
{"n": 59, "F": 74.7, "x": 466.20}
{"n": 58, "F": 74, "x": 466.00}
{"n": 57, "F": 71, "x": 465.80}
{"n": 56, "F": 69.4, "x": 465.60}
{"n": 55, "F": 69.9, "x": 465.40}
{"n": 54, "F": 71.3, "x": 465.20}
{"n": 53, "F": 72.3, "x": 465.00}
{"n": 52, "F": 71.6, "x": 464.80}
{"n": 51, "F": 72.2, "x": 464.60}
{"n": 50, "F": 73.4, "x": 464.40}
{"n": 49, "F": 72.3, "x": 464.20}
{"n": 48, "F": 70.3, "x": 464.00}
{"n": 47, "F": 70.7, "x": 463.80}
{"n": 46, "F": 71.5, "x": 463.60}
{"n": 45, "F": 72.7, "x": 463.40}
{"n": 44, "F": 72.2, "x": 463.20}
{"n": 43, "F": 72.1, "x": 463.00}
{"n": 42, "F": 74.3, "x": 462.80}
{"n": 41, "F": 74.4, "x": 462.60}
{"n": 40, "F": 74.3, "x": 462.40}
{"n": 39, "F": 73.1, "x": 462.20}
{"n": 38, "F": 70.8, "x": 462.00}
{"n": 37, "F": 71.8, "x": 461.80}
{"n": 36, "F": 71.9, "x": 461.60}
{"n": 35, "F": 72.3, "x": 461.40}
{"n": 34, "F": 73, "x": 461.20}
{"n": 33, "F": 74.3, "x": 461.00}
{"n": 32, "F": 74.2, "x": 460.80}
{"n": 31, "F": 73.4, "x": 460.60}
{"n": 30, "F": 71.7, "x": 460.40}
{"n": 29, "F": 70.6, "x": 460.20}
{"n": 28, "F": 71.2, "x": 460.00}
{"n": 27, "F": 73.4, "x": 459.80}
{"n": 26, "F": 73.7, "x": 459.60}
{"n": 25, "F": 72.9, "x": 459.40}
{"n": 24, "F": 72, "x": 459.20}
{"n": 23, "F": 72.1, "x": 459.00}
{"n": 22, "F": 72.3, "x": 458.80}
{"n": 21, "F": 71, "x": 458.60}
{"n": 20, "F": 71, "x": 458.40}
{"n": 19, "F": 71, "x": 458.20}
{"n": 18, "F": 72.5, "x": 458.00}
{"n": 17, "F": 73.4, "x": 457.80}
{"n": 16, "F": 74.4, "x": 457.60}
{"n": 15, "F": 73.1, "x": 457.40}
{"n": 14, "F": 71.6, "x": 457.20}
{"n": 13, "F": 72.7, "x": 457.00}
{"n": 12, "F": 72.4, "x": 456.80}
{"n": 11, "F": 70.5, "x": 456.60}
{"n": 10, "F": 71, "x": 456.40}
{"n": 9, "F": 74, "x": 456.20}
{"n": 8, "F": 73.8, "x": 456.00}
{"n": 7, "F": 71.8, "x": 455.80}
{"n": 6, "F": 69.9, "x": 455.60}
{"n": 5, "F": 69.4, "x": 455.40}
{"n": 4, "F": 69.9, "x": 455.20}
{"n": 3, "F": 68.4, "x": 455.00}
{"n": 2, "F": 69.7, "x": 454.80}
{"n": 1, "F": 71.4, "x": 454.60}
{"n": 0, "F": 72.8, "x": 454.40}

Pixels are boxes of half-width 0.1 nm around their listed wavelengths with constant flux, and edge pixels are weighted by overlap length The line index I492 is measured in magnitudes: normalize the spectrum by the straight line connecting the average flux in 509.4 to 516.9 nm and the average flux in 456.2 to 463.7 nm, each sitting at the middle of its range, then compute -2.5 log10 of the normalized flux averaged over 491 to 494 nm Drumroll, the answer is 0.01 mag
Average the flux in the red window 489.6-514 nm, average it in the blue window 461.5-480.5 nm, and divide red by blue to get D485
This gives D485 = 0.97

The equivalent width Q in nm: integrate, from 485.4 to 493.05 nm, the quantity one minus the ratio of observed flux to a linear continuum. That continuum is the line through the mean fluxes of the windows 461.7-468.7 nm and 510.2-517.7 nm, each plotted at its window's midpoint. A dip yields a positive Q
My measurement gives 0.24 nm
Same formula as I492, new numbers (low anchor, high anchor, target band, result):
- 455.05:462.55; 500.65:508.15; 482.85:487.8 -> 0.05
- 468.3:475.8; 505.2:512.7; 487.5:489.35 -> 0.03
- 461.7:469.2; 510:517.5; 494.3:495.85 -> -0.03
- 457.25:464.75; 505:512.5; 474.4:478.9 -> -0.01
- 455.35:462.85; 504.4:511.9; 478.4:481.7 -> -0.02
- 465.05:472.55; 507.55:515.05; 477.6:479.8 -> -0.02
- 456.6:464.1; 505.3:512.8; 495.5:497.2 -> 0.01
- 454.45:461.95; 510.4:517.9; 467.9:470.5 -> -0.01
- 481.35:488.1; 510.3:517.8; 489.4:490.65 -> -0.05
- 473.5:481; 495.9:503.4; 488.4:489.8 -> 0.02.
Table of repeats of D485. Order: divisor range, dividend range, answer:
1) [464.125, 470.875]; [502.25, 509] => 0.98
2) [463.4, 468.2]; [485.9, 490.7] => 0.94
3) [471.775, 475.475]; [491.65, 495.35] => 0.96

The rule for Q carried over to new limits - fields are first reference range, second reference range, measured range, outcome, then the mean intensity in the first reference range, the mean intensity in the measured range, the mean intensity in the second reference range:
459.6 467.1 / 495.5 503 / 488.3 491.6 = -0.02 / 72.2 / 70.8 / 69.8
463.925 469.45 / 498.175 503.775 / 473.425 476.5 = -0.06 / 72.1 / 72.9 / 69.5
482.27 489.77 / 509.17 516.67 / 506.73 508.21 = -0.02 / 68.7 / 70.4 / 69.8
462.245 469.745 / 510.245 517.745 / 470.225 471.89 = 0.00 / 72.3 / 72.1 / 68.2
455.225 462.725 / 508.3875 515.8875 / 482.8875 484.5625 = -0.03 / 72.3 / 72.4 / 70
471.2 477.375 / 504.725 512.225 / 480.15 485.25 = 0.00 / 72.8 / 72.3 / 70.9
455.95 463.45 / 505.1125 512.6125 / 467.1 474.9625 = -0.08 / 72.5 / 72.8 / 70.8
